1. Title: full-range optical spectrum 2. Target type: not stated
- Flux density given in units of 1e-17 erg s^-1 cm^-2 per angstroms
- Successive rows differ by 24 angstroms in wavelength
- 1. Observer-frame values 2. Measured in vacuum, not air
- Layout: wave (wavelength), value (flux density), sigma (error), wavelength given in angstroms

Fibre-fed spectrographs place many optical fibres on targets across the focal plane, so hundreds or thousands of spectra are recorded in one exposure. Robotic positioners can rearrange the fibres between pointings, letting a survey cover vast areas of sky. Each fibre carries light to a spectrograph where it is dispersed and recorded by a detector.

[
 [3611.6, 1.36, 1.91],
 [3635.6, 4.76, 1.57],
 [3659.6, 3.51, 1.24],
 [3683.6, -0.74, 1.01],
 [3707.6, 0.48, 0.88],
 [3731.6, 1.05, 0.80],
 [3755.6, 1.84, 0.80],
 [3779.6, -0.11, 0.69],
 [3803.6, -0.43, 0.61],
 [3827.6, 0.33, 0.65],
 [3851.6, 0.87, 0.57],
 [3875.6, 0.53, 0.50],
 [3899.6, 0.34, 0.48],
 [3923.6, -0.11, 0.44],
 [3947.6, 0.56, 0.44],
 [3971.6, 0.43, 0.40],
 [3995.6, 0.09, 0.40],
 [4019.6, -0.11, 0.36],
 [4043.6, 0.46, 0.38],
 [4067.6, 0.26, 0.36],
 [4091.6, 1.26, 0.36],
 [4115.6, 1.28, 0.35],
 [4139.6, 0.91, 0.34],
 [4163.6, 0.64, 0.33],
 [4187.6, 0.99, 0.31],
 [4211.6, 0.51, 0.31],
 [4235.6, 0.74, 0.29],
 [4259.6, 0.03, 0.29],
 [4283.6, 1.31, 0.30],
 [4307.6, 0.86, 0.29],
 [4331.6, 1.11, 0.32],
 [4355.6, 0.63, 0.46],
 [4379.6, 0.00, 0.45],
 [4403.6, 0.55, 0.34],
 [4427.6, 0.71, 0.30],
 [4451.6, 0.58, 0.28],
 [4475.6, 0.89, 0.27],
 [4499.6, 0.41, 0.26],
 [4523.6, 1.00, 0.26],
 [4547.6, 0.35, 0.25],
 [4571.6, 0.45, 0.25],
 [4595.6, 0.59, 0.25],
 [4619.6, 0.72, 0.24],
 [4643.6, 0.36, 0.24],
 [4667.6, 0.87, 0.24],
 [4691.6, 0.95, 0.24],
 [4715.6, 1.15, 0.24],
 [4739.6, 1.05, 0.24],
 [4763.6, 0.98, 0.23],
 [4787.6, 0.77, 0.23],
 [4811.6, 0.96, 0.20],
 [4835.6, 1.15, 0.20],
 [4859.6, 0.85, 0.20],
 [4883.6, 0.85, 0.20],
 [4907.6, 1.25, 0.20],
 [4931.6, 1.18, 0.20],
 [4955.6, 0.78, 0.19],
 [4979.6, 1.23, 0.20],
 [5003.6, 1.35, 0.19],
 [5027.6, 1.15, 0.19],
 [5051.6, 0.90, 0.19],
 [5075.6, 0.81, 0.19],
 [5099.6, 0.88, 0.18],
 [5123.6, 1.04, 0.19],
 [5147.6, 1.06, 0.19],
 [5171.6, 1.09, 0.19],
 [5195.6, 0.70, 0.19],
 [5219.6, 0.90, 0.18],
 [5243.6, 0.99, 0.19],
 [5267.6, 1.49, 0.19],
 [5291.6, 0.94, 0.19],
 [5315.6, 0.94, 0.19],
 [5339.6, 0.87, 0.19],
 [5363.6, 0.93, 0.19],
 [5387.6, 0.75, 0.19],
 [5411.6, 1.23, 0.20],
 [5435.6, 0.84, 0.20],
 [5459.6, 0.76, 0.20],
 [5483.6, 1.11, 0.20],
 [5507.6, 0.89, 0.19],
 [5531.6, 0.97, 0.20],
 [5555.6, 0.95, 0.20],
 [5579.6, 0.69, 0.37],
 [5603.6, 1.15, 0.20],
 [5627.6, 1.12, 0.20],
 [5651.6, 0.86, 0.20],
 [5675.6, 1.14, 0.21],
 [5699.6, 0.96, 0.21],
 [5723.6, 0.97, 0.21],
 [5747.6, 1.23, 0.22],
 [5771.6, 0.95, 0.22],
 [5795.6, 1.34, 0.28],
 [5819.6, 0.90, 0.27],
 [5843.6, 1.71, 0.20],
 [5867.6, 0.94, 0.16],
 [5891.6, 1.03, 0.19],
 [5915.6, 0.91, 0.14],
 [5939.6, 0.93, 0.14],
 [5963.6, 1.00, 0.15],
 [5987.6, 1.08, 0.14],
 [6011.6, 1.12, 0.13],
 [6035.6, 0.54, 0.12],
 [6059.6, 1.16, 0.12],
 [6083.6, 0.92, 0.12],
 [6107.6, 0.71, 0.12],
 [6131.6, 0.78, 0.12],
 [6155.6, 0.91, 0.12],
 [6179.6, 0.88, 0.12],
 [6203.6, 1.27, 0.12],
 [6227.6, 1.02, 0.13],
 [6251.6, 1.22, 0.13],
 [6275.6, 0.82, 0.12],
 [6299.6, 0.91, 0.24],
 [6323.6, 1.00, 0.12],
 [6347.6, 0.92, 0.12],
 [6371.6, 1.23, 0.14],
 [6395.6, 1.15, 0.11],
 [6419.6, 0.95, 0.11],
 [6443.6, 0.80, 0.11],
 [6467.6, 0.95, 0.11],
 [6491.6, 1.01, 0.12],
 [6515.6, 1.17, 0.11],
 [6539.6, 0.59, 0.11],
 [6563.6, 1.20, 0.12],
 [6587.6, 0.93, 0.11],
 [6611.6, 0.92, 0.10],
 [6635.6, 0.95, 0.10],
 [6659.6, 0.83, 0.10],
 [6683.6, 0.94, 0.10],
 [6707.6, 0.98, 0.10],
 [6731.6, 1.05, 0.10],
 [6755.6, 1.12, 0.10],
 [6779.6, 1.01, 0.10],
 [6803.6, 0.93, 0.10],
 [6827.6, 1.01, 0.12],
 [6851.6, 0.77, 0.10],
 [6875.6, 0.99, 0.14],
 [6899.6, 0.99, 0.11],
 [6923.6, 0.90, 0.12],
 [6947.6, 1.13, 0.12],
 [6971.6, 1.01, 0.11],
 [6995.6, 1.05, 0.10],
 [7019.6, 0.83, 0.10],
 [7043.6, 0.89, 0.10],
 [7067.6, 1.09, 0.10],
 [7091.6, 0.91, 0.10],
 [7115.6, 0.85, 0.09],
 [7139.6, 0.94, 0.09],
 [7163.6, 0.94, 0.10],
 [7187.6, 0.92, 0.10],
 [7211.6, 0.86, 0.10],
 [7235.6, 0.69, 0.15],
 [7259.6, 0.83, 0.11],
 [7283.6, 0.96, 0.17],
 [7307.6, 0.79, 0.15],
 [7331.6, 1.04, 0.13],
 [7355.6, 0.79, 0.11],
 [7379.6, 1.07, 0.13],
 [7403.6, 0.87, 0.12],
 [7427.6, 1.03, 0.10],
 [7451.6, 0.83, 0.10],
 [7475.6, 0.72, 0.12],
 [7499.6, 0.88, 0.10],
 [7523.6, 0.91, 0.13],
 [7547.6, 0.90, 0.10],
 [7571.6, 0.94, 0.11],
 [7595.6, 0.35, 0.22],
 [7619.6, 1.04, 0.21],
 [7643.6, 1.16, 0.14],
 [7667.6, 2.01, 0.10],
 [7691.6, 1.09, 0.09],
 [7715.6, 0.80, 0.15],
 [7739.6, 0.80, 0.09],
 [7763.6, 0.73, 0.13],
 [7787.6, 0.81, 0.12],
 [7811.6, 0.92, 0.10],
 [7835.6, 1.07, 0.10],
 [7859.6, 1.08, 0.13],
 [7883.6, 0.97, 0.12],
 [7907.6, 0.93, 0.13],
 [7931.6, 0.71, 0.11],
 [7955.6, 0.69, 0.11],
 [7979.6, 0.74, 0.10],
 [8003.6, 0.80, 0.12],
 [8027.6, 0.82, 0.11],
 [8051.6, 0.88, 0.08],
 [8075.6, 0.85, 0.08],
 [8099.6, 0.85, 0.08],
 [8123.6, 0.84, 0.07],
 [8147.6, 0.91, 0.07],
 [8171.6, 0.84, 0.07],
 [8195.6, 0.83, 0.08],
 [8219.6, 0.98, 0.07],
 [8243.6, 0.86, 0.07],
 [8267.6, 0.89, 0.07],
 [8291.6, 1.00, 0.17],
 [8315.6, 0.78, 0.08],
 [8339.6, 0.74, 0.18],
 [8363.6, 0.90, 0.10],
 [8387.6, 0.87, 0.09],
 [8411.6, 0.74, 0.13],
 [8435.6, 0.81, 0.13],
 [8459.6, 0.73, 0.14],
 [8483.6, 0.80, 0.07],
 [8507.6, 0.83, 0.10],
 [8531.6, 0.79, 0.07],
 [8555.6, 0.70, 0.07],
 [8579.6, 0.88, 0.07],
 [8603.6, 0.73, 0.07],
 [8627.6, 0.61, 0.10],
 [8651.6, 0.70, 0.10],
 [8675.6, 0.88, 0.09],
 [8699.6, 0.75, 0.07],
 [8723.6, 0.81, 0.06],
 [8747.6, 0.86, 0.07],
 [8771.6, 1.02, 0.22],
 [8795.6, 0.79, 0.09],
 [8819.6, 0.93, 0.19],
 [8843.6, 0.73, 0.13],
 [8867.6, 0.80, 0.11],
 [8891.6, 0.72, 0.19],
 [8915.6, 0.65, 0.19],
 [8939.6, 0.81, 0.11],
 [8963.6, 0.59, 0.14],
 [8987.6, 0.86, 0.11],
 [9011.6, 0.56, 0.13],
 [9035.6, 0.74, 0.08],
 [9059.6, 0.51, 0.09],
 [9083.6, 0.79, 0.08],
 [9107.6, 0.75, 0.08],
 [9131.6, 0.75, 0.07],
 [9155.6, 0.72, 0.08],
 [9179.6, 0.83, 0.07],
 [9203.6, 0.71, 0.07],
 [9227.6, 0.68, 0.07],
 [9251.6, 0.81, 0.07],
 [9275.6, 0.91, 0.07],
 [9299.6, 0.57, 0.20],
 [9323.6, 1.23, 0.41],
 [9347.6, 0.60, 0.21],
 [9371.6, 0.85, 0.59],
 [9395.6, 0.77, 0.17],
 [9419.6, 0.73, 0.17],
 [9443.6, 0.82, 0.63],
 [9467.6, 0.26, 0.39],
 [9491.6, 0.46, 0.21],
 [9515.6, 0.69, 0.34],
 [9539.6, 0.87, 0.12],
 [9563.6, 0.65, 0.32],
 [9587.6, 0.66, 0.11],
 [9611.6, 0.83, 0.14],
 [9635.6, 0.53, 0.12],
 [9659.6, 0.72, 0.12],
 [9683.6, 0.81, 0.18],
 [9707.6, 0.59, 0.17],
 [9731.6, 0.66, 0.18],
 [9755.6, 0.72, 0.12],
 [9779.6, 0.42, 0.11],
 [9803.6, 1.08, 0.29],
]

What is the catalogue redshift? 0.166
